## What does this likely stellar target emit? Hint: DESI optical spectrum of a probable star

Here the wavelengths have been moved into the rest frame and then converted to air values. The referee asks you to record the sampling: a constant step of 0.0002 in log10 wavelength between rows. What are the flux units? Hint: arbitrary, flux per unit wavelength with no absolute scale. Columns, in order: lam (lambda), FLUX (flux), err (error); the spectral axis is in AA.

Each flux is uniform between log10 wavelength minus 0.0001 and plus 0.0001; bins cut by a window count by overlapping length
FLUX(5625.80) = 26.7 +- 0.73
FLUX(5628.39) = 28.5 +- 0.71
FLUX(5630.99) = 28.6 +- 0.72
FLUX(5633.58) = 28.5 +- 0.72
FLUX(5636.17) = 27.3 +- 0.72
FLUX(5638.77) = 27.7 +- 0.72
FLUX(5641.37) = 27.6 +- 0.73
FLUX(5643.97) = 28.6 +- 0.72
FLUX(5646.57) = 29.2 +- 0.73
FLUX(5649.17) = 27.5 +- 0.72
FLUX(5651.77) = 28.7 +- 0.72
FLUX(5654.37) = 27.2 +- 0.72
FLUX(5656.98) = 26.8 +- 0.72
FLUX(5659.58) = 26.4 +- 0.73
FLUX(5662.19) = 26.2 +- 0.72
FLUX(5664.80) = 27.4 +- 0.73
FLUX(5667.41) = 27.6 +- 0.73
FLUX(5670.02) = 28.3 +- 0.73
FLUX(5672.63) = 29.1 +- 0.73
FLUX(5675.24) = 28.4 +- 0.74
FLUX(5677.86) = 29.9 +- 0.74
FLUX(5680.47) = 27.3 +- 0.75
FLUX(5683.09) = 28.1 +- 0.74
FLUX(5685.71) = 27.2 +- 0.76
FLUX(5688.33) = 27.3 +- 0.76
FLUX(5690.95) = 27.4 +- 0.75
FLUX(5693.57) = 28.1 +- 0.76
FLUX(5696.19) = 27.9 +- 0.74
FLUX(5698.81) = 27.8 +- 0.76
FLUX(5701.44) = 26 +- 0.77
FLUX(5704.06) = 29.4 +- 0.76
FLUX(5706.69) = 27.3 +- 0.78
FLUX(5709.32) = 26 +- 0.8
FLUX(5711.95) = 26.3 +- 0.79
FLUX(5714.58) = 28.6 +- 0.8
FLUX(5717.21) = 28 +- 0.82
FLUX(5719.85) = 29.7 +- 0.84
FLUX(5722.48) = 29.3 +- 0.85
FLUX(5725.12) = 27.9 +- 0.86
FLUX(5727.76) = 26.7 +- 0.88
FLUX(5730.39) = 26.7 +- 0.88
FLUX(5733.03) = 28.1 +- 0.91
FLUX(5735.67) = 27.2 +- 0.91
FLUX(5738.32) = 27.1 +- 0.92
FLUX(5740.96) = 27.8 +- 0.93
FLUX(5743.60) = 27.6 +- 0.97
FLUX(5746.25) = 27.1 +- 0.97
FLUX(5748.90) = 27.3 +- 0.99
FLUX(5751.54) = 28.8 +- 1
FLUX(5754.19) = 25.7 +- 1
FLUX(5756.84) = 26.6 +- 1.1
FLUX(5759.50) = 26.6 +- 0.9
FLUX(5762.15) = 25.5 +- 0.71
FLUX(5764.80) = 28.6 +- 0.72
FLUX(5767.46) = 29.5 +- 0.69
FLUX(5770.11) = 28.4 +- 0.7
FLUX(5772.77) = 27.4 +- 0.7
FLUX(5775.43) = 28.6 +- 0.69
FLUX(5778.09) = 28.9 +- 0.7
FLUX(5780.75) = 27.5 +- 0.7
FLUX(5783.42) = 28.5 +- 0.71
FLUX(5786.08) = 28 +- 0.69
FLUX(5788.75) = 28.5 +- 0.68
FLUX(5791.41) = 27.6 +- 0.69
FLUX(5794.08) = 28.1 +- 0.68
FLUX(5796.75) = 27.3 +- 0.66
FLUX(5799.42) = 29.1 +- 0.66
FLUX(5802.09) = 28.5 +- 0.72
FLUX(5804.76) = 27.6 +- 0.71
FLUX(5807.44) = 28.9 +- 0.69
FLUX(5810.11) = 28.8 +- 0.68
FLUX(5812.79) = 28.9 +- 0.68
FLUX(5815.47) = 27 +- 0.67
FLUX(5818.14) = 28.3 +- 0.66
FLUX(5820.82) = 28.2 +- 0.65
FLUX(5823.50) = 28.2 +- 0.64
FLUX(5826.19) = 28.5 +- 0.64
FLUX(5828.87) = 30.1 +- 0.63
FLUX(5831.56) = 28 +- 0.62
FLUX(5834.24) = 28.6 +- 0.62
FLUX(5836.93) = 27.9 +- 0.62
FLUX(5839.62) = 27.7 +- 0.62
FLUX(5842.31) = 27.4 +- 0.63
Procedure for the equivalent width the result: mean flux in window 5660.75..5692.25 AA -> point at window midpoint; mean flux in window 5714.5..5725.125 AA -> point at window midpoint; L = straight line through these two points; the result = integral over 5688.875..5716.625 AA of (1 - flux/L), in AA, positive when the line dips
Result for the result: 0.9 AA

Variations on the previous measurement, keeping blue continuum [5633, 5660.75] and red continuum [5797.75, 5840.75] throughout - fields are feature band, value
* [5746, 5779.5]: 0.7 AA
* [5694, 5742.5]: 0.6 AA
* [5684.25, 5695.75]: 0.2 AA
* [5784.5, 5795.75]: 0.1 AA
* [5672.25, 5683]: -0.3 AA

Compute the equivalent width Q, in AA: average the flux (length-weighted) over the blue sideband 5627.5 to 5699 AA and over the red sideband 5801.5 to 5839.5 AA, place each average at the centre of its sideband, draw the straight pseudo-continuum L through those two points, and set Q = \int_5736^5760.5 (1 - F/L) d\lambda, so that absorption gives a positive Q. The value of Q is 0.8 AA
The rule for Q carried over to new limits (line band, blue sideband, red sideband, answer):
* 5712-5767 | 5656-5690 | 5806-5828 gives 0.9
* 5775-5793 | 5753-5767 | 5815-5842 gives -0.6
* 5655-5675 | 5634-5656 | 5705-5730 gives 0.3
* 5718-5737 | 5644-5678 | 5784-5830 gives 0.1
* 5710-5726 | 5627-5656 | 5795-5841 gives 0.0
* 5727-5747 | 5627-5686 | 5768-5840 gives 0.6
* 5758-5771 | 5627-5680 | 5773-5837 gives 0.2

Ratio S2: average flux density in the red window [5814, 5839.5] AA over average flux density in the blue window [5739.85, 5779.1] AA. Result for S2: 1.02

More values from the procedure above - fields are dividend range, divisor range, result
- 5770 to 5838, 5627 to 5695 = 1.01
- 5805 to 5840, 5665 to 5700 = 1.01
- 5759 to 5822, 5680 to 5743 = 1.02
